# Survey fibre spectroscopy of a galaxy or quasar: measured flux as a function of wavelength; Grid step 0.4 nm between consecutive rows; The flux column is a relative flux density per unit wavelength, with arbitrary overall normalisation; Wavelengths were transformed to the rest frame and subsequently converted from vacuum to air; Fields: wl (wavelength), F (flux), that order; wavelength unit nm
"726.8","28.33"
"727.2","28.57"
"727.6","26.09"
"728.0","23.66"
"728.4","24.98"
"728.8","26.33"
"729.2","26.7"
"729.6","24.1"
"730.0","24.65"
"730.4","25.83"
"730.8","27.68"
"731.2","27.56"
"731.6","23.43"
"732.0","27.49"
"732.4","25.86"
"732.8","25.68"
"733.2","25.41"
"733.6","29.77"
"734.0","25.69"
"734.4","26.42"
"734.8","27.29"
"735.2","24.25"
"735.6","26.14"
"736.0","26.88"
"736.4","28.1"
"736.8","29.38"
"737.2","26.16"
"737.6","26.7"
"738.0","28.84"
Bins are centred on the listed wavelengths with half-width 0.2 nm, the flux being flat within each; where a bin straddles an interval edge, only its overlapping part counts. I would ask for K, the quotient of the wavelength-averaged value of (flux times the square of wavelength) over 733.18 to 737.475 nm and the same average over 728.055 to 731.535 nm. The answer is 1.06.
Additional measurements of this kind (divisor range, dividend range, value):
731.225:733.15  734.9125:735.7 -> 0.99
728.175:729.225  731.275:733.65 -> 1.02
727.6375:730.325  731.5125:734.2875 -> 1.06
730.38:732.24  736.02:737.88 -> 1.06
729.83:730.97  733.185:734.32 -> 1.05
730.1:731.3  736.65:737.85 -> 1.04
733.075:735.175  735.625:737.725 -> 1.03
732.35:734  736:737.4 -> 1.05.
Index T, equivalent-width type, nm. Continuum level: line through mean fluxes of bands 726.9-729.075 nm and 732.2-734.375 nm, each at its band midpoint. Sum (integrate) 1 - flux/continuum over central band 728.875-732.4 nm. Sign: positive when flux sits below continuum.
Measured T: 0.04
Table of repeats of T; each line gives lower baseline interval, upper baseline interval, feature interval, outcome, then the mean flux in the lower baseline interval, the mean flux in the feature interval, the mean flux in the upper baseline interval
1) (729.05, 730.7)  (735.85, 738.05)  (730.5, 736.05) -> 0.019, 25.4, 26.4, 27.6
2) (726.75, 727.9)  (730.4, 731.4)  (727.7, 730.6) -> 0.217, 27.2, 25.2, 27.3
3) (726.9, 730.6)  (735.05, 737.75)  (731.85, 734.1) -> -0.028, 25.7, 26.7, 26.9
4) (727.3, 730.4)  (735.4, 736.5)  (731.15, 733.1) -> 0.018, 25.4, 25.9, 26.9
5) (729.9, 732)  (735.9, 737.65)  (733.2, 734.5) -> -0.014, 26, 27.1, 27.5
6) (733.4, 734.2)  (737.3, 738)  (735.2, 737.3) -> 0.024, 27.7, 27.1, 27.2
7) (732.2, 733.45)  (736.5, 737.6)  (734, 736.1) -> 0.050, 25.8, 26.1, 27.6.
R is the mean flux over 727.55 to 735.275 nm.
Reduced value 26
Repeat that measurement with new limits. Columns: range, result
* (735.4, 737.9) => 27.3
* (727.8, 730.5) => 25.2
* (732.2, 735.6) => 26.3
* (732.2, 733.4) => 25.6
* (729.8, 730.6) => 25.2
